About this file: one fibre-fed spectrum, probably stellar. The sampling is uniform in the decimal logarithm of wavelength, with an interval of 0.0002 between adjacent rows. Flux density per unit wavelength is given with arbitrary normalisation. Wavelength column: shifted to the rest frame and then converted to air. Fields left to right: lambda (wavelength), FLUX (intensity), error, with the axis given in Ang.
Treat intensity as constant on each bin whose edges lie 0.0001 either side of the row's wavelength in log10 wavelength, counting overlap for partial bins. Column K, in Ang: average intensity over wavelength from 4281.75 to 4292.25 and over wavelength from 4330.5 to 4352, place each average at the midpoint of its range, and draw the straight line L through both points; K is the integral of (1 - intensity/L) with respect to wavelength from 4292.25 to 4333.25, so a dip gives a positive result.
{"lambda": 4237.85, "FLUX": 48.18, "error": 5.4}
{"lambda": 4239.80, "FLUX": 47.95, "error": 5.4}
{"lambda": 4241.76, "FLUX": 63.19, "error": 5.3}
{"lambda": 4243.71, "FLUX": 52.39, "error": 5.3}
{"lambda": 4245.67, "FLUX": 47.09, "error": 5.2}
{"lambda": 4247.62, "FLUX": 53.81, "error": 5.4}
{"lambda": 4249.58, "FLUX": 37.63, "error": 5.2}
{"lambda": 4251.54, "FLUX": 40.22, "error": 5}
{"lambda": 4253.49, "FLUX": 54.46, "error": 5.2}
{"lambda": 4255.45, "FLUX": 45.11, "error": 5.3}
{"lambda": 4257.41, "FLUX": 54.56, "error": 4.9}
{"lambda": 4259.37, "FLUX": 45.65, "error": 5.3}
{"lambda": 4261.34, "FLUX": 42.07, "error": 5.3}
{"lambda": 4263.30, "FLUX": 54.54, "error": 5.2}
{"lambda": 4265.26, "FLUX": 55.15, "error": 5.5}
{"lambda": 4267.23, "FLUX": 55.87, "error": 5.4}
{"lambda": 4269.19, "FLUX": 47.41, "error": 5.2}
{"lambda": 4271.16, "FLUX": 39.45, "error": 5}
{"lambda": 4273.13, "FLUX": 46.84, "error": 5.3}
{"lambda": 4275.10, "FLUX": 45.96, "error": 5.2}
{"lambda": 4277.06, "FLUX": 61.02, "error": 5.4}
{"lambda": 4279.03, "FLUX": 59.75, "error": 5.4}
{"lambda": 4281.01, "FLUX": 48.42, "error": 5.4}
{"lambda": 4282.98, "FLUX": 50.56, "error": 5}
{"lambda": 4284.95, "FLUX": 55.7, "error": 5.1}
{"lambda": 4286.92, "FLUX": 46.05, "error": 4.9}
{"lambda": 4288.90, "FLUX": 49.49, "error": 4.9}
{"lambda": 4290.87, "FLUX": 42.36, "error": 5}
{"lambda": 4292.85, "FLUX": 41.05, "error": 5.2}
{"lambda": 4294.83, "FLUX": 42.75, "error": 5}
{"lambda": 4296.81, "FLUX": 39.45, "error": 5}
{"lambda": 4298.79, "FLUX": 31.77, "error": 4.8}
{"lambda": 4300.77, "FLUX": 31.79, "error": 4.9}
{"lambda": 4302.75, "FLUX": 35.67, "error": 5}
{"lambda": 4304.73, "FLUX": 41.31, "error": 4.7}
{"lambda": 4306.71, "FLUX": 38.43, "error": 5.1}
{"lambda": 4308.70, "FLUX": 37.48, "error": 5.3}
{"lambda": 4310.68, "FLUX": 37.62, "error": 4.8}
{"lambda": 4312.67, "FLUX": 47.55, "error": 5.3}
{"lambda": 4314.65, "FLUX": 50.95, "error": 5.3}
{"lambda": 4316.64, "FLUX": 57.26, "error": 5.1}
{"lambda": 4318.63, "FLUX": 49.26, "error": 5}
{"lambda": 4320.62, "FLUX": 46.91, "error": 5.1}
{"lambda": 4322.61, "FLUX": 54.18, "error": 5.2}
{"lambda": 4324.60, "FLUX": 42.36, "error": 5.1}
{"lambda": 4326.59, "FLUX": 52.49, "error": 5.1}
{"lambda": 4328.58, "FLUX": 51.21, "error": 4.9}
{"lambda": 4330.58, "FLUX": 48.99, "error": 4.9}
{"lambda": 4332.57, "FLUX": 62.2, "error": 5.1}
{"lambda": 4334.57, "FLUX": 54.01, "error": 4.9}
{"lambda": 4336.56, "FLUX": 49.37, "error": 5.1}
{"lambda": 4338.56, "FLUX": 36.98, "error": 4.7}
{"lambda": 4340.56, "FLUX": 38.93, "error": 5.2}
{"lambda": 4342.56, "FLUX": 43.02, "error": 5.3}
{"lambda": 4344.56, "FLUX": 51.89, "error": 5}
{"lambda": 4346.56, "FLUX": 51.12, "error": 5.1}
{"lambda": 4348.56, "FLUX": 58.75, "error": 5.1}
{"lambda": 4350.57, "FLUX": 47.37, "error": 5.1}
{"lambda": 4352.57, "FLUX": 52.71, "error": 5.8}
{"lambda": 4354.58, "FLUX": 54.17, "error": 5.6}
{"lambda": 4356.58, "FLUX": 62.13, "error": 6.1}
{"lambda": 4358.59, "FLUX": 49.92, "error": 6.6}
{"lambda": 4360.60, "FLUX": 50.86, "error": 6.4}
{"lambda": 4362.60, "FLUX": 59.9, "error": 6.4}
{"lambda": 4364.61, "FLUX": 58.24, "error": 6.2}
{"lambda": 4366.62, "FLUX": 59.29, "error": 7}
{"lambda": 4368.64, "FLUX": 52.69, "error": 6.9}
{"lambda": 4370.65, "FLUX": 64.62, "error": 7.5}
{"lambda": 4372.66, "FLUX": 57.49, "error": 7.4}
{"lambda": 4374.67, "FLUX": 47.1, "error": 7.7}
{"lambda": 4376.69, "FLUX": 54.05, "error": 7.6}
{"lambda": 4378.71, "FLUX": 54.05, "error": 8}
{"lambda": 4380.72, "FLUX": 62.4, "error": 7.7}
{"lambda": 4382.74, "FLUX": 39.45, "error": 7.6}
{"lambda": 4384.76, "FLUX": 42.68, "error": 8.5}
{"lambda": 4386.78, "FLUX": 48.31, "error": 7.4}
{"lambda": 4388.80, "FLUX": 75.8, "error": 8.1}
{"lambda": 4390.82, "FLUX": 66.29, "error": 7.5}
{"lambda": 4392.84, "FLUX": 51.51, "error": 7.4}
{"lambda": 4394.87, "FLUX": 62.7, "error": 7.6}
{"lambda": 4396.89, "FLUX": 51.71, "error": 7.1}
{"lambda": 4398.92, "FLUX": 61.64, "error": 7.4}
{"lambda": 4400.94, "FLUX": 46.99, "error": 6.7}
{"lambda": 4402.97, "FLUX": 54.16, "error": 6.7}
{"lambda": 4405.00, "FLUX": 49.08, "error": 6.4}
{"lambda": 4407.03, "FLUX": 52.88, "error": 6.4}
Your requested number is 3.58 Ang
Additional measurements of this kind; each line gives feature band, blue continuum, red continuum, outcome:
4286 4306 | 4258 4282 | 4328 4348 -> 3.9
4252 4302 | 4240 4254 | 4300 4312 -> -4.5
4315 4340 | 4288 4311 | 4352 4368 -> -1.9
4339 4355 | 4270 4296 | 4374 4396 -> 1.0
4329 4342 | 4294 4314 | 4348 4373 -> -0.1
